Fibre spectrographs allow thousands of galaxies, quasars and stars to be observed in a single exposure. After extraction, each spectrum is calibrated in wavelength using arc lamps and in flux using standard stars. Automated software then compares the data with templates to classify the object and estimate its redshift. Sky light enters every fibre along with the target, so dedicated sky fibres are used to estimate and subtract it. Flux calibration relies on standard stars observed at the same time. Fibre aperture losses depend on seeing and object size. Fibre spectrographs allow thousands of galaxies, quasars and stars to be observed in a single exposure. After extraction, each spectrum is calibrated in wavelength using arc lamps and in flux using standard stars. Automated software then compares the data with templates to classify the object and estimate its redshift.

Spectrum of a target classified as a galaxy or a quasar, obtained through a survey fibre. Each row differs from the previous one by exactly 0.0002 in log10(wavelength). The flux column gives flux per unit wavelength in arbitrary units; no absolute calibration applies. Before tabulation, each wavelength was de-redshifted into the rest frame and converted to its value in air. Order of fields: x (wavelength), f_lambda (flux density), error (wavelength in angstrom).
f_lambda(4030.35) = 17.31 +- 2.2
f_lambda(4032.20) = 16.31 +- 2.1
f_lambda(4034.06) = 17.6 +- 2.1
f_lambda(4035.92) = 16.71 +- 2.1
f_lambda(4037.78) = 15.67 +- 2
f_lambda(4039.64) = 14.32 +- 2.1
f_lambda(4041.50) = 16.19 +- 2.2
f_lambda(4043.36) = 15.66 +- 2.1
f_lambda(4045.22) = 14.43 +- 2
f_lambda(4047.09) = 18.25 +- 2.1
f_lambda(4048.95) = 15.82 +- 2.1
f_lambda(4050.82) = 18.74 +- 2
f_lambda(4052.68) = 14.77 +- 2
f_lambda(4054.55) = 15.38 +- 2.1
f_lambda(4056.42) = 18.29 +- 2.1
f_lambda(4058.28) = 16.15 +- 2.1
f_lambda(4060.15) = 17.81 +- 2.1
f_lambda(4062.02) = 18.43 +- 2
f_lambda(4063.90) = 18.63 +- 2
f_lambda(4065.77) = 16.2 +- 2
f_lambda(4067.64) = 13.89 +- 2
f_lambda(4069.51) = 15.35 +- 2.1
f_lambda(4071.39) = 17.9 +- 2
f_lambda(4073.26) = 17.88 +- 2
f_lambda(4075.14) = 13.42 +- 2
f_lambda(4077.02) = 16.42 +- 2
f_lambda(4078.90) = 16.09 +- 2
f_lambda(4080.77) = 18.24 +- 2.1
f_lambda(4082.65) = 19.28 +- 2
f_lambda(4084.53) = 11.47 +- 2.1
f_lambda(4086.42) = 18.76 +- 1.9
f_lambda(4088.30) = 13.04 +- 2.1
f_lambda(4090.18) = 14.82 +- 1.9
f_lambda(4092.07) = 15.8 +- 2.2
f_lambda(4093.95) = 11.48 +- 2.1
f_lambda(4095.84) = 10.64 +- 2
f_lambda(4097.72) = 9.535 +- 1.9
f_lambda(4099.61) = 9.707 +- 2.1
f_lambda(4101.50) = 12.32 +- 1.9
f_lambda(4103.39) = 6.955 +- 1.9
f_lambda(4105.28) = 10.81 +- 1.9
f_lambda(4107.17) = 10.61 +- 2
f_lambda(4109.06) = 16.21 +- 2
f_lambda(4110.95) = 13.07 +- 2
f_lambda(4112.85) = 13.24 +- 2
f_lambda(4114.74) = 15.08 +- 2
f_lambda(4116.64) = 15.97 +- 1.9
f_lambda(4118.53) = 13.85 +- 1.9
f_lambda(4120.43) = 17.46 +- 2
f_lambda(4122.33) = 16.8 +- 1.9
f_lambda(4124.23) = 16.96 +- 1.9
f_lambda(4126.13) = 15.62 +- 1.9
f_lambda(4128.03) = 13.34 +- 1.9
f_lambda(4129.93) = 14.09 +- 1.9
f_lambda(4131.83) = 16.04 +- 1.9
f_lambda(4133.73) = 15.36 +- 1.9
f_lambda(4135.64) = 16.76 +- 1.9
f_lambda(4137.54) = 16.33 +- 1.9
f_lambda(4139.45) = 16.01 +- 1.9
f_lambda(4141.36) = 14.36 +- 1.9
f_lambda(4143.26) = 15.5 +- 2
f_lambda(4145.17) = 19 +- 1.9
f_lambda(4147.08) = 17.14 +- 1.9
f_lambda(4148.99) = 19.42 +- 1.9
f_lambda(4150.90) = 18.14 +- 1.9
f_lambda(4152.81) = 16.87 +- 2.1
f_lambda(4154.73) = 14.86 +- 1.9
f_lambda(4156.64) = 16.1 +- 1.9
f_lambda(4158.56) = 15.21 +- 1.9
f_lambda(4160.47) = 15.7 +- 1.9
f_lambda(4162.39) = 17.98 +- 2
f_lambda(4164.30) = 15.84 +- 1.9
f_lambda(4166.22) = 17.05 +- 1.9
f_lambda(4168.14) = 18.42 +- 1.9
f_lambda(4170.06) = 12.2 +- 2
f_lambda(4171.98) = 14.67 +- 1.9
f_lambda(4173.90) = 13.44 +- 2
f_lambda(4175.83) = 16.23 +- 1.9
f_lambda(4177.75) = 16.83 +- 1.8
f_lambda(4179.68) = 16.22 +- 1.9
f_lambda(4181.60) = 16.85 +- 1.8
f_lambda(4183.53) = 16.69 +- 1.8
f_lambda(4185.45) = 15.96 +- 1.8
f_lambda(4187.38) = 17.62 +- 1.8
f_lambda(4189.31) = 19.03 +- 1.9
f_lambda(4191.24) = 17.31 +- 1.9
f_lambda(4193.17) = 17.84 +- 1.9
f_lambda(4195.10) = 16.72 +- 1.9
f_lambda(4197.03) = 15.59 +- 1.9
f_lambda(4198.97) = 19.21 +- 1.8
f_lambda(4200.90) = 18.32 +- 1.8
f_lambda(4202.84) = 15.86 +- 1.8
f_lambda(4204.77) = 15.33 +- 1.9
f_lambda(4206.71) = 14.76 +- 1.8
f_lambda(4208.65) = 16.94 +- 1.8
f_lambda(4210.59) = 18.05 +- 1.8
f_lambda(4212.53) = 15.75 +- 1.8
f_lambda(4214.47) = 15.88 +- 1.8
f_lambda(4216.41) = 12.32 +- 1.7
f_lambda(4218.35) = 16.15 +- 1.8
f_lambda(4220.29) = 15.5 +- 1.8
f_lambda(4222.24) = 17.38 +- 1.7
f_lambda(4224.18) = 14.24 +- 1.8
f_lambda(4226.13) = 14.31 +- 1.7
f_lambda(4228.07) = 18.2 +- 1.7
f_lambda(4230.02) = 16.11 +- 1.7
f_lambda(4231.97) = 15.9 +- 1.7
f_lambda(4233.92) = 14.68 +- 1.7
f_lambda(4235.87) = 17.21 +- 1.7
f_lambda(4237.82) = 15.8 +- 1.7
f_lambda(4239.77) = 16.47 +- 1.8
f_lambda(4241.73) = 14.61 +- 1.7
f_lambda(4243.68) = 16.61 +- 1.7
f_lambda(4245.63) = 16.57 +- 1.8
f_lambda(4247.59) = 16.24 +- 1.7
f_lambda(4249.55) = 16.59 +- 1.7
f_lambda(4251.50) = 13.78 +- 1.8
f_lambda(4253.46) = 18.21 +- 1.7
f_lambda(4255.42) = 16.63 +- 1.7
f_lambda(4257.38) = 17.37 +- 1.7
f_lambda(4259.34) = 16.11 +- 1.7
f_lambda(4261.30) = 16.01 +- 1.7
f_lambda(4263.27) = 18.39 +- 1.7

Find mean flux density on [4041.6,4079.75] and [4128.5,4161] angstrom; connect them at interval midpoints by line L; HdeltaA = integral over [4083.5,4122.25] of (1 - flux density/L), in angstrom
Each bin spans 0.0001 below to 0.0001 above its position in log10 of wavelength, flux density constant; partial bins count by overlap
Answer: 7.6 angstrom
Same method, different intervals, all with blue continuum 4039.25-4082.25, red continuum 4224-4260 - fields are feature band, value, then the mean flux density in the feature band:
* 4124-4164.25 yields 0.3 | 16.2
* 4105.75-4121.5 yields 2.0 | 14.3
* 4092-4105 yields 4.6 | 10.6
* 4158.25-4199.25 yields -0.5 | 16.5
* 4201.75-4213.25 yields 0.0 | 16.1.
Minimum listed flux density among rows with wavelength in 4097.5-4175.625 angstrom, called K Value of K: 6.955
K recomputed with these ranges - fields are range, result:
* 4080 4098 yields 9.535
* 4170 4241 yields 12.2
